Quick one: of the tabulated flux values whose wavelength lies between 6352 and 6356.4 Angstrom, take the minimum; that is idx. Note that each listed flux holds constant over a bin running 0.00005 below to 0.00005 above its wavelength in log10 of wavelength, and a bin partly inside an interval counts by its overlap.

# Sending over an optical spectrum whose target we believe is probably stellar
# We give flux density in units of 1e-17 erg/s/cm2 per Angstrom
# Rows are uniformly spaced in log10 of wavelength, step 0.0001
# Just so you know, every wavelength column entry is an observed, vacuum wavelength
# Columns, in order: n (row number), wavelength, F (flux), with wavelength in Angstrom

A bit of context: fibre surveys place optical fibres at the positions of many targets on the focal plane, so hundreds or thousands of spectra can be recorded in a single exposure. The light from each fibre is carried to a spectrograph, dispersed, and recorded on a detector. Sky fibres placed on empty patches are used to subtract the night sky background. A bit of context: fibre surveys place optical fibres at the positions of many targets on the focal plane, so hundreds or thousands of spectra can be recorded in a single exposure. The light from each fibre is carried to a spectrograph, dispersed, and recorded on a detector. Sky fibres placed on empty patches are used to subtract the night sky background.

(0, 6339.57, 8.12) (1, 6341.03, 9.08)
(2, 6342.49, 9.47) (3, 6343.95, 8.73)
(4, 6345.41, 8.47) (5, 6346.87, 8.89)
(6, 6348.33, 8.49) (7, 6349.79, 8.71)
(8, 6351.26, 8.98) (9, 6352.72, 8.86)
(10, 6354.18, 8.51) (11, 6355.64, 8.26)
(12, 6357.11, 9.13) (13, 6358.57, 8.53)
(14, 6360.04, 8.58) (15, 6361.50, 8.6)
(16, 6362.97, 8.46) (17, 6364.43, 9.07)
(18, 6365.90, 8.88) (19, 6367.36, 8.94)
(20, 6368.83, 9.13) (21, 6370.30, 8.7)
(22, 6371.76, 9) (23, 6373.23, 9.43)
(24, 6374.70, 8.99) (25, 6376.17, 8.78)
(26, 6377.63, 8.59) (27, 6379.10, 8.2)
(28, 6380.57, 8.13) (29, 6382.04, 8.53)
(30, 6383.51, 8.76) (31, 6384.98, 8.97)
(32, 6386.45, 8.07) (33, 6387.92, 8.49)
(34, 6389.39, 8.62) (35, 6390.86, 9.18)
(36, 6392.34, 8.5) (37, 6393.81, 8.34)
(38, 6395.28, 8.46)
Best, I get 8.26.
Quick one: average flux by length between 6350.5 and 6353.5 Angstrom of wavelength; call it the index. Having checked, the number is 8.9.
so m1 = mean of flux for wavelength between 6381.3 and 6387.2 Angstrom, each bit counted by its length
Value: 8.58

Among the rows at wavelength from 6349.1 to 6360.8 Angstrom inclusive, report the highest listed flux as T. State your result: 9.13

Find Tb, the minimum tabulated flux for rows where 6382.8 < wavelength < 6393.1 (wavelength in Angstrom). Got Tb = 8.07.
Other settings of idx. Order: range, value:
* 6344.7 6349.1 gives 8.47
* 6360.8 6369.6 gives 8.46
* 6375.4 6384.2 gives 8.13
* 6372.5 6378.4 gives 8.59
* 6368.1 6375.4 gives 8.7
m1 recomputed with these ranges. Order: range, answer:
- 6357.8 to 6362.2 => 8.58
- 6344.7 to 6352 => 8.71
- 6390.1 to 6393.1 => 8.82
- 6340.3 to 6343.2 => 9.27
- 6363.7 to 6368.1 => 8.96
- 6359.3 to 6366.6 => 8.71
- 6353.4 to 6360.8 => 8.61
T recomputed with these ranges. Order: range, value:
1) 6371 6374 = 9.43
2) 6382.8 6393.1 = 9.18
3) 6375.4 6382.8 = 8.78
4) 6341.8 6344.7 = 9.47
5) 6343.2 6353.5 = 8.98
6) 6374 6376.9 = 8.99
